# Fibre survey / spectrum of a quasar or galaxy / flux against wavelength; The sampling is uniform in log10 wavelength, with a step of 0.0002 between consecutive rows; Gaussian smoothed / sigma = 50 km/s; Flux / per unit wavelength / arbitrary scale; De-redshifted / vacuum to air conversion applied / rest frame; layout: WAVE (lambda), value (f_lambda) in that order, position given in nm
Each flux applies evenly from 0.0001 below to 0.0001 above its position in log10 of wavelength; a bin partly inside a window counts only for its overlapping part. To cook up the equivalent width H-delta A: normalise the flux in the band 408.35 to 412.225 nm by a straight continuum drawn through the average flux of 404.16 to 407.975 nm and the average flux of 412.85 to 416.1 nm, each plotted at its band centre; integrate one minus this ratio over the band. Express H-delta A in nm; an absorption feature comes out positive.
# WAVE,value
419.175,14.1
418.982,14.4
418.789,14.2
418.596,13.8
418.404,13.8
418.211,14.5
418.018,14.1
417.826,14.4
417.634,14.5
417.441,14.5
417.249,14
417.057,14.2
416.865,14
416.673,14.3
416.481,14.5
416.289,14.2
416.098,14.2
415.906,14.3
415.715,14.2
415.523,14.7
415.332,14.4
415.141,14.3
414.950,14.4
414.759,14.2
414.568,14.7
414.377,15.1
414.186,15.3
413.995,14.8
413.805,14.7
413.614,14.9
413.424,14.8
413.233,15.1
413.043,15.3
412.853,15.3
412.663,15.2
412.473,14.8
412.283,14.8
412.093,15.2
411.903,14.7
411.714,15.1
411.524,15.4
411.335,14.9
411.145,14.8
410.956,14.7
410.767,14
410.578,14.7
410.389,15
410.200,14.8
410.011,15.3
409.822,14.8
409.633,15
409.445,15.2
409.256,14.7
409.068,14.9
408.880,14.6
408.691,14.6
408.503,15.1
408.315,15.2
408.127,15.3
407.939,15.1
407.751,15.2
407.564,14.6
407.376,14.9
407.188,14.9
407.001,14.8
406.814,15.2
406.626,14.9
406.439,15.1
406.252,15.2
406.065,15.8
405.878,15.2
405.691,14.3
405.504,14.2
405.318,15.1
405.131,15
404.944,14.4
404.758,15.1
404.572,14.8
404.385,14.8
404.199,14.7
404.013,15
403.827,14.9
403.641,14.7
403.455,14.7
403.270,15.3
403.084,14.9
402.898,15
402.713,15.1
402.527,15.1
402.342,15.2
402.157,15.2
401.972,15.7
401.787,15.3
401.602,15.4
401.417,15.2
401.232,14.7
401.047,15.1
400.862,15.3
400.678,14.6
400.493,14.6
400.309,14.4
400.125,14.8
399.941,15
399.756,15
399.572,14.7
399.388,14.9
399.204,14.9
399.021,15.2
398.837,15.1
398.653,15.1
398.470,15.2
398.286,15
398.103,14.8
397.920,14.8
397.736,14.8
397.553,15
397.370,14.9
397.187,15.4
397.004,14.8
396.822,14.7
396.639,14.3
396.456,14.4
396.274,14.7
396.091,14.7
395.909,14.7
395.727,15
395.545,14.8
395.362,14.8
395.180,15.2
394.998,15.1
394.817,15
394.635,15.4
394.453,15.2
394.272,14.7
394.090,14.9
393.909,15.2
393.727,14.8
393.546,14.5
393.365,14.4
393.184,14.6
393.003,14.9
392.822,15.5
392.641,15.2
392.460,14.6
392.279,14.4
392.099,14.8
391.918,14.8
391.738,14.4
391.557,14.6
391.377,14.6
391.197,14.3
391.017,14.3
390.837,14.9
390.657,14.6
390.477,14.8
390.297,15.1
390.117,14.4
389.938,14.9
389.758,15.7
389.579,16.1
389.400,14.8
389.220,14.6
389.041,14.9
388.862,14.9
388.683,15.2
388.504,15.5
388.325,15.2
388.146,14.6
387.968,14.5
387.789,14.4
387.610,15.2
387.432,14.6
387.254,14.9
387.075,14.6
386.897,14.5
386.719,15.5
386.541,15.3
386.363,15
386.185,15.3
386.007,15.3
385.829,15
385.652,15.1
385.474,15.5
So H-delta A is -0.02 nm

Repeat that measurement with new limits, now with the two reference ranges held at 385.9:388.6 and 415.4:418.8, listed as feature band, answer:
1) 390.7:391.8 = 0.025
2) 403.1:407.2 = -0.108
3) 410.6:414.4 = -0.154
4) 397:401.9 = -0.101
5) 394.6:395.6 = -0.018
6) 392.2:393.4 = 0.000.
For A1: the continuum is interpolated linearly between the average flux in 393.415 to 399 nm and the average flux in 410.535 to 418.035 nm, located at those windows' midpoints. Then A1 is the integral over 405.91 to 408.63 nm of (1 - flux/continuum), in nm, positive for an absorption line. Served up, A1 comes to -0.06 nm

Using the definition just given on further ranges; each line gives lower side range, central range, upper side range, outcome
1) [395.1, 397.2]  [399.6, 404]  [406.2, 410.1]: -0.04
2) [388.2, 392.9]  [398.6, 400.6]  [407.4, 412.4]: 0.00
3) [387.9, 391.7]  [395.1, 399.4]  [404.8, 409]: 0.01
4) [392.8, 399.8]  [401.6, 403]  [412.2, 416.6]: -0.04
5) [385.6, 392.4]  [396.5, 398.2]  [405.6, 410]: 0.01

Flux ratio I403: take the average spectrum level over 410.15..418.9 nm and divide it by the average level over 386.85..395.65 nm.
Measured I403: 0.98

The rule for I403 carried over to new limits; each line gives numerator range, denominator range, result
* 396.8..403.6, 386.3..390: 1.00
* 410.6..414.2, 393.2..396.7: 1.01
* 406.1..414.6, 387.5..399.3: 1.01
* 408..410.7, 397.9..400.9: 1.00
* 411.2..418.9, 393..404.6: 0.98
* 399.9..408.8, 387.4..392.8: 1.01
